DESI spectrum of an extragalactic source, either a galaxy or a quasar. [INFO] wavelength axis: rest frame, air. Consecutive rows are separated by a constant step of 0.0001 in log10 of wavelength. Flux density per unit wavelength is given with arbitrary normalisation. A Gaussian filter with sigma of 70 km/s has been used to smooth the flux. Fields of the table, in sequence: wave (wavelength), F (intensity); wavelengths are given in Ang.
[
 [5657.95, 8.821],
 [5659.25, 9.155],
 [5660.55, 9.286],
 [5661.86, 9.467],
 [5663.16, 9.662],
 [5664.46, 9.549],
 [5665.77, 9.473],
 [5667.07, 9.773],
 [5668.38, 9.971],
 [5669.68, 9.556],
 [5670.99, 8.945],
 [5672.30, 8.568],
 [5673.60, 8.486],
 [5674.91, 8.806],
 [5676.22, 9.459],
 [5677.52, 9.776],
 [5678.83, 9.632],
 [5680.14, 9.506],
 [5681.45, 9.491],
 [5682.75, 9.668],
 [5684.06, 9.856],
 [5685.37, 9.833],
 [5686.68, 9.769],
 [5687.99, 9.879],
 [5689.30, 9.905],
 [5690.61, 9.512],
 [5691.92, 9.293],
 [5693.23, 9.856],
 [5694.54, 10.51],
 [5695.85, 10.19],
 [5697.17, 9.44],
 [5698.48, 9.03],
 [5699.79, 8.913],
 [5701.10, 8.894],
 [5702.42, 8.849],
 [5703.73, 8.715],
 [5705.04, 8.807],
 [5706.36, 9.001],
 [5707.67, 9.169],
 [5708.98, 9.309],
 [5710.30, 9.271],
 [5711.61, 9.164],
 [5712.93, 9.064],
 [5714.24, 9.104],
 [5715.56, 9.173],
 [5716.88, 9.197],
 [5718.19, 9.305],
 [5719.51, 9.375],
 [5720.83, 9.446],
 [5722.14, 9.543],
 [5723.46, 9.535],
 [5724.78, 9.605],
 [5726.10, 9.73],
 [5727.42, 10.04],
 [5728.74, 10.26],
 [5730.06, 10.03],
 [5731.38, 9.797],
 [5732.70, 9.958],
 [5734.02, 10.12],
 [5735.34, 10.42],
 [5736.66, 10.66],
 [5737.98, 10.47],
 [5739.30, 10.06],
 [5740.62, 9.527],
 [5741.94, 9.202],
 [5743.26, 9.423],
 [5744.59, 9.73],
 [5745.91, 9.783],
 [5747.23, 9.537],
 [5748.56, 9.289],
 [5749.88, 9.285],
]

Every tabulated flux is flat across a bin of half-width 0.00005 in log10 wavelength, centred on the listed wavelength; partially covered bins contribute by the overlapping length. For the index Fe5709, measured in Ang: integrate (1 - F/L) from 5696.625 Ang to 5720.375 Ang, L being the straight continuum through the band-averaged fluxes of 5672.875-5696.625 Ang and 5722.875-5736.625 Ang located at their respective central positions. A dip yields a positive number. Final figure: 1.7 Ang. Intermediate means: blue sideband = 9.63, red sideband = 9.98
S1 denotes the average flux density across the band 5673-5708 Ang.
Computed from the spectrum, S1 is 9.42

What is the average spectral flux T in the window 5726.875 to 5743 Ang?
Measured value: 10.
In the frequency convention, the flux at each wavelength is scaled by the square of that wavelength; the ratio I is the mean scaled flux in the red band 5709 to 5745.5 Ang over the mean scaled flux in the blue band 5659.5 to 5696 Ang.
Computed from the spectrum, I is 1.0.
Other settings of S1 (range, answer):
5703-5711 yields 9.05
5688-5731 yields 9.42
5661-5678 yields 9.34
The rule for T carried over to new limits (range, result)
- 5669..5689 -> 9.43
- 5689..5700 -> 9.65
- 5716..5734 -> 9.69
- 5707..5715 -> 9.19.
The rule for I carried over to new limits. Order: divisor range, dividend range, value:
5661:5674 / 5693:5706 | 1.00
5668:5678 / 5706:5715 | 1.01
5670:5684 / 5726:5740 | 1.12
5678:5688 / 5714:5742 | 1.02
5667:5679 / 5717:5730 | 1.06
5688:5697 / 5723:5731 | 1.01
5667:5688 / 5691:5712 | 0.99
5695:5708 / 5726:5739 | 1.13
